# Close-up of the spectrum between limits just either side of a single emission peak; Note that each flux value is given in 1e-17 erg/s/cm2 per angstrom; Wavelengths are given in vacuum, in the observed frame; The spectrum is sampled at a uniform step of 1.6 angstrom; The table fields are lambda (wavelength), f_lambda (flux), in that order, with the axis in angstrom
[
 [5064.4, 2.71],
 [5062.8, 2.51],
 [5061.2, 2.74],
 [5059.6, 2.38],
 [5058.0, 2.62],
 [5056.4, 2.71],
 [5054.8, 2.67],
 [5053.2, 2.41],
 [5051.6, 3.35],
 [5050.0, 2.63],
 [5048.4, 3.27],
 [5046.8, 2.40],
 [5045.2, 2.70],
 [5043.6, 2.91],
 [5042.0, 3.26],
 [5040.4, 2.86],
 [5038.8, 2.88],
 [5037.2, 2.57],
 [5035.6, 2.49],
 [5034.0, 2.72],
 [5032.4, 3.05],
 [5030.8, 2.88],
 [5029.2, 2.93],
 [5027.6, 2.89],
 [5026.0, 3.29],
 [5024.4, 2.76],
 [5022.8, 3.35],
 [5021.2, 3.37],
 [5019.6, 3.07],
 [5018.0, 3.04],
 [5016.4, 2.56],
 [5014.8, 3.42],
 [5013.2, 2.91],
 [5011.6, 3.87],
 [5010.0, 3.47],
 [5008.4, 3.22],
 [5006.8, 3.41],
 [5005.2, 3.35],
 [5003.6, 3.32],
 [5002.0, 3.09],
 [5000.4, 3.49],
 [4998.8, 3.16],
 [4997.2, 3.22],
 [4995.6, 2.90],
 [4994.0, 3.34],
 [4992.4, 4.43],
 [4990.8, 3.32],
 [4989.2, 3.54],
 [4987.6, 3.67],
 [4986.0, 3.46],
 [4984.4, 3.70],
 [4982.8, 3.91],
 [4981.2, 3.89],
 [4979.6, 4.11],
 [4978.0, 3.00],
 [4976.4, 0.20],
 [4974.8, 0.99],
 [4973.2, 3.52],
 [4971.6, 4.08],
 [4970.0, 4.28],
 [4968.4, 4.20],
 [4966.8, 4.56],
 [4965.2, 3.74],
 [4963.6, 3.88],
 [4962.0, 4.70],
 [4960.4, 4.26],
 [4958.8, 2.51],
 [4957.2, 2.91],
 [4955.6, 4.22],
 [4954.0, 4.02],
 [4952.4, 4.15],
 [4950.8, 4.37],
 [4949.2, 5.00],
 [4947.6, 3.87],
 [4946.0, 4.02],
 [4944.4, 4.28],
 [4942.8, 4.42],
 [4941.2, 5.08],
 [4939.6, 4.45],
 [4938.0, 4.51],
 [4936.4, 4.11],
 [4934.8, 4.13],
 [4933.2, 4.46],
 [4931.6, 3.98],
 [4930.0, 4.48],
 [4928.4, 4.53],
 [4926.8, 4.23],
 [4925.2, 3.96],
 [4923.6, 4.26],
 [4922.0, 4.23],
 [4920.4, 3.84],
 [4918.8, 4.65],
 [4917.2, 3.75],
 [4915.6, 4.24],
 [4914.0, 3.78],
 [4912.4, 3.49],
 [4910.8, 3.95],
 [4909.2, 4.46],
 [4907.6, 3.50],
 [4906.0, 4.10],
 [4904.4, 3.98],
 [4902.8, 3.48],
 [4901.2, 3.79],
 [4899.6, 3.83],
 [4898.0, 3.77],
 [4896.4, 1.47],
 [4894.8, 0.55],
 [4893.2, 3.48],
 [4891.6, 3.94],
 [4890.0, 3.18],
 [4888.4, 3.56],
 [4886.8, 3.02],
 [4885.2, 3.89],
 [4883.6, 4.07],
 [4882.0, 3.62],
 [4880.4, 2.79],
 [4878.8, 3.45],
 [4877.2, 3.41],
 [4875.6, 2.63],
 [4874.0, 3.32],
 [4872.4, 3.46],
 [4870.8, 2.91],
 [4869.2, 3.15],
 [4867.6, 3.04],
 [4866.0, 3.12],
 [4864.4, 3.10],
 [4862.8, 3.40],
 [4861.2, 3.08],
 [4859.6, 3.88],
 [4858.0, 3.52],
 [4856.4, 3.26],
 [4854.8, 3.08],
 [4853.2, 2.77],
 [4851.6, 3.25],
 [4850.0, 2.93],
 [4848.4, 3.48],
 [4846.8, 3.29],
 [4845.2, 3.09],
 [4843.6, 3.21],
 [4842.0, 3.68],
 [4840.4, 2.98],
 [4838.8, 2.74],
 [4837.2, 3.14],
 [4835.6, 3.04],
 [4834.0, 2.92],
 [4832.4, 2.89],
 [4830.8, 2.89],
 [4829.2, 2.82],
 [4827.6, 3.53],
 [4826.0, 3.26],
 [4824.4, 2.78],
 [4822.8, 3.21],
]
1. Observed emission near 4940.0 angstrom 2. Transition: C III]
